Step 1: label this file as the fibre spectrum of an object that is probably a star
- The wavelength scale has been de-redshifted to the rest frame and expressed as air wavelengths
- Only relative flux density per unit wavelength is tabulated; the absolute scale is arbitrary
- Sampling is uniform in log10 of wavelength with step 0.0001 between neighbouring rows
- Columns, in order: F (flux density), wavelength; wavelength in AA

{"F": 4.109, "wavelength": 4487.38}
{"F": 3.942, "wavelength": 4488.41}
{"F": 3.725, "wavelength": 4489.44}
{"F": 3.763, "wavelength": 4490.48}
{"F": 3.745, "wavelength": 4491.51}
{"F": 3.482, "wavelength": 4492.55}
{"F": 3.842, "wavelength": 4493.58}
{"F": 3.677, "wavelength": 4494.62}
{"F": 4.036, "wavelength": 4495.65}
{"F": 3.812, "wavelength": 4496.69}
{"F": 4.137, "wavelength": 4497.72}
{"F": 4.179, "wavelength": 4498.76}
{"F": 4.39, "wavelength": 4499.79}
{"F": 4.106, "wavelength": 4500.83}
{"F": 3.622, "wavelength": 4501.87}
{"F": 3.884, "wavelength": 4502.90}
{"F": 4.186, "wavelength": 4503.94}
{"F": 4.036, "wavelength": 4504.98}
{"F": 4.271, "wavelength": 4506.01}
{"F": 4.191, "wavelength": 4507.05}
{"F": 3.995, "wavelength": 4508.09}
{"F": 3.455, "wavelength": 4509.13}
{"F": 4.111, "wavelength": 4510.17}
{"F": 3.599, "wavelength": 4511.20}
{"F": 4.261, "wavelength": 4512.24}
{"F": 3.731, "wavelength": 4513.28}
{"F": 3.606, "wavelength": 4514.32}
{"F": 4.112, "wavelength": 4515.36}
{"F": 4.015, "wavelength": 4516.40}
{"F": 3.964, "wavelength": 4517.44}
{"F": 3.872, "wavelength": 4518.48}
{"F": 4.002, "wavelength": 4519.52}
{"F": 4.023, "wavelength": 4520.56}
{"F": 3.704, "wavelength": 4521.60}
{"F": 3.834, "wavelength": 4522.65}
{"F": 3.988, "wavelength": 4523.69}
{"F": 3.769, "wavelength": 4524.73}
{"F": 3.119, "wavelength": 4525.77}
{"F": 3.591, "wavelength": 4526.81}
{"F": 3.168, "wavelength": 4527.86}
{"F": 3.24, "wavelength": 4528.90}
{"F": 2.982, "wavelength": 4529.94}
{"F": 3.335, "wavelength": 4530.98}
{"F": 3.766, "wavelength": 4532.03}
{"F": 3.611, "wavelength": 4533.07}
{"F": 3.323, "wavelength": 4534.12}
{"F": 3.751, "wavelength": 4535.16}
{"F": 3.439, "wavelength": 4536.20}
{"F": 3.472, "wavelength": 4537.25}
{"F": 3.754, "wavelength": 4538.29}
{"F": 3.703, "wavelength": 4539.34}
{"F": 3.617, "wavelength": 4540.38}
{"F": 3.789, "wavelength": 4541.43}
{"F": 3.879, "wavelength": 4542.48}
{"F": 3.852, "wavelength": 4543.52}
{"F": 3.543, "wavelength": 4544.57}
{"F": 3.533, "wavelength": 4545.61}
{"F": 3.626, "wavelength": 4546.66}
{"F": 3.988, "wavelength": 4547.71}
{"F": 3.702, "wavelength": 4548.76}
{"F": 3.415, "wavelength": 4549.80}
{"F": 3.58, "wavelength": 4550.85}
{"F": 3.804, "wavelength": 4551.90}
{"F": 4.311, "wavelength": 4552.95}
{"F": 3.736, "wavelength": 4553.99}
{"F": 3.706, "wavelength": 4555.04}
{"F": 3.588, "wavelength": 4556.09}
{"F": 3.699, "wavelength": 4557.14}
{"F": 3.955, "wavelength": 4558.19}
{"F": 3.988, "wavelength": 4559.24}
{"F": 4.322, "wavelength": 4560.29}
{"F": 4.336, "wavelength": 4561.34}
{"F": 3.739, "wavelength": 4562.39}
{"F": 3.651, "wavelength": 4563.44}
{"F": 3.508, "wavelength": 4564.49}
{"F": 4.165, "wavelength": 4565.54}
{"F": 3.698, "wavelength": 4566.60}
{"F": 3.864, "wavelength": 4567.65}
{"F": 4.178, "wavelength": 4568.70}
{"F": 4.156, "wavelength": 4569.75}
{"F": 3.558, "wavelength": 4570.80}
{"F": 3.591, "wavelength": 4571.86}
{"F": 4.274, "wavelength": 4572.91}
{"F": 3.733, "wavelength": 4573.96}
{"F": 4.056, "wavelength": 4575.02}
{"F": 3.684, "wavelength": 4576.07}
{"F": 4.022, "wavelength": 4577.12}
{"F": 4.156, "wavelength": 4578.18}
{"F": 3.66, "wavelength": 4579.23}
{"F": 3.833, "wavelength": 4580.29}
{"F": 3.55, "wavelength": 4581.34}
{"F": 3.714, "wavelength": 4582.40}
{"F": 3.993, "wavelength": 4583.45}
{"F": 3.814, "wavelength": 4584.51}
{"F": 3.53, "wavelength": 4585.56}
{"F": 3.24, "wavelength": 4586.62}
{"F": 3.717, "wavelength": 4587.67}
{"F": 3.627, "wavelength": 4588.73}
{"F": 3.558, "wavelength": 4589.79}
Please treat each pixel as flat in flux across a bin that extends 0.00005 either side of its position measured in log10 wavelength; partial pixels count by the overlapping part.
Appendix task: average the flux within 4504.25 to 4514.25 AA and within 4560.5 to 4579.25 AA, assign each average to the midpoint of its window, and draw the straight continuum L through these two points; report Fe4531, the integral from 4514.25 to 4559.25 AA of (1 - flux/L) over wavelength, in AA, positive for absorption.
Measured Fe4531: 2.7 AA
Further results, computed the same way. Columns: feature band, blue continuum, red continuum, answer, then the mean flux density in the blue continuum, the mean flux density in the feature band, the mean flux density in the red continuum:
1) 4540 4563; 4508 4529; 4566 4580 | 0.2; 3.77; 3.81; 3.89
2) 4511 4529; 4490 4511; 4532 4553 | 0.2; 3.94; 3.77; 3.67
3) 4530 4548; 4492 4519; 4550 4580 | 1.3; 3.94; 3.62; 3.88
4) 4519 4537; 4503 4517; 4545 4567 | 1.6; 3.96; 3.56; 3.81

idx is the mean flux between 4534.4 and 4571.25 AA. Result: 3.79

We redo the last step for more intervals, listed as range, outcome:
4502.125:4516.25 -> 3.95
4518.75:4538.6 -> 3.57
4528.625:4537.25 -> 3.44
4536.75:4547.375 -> 3.68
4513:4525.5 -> 3.87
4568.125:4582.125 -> 3.88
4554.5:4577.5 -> 3.88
